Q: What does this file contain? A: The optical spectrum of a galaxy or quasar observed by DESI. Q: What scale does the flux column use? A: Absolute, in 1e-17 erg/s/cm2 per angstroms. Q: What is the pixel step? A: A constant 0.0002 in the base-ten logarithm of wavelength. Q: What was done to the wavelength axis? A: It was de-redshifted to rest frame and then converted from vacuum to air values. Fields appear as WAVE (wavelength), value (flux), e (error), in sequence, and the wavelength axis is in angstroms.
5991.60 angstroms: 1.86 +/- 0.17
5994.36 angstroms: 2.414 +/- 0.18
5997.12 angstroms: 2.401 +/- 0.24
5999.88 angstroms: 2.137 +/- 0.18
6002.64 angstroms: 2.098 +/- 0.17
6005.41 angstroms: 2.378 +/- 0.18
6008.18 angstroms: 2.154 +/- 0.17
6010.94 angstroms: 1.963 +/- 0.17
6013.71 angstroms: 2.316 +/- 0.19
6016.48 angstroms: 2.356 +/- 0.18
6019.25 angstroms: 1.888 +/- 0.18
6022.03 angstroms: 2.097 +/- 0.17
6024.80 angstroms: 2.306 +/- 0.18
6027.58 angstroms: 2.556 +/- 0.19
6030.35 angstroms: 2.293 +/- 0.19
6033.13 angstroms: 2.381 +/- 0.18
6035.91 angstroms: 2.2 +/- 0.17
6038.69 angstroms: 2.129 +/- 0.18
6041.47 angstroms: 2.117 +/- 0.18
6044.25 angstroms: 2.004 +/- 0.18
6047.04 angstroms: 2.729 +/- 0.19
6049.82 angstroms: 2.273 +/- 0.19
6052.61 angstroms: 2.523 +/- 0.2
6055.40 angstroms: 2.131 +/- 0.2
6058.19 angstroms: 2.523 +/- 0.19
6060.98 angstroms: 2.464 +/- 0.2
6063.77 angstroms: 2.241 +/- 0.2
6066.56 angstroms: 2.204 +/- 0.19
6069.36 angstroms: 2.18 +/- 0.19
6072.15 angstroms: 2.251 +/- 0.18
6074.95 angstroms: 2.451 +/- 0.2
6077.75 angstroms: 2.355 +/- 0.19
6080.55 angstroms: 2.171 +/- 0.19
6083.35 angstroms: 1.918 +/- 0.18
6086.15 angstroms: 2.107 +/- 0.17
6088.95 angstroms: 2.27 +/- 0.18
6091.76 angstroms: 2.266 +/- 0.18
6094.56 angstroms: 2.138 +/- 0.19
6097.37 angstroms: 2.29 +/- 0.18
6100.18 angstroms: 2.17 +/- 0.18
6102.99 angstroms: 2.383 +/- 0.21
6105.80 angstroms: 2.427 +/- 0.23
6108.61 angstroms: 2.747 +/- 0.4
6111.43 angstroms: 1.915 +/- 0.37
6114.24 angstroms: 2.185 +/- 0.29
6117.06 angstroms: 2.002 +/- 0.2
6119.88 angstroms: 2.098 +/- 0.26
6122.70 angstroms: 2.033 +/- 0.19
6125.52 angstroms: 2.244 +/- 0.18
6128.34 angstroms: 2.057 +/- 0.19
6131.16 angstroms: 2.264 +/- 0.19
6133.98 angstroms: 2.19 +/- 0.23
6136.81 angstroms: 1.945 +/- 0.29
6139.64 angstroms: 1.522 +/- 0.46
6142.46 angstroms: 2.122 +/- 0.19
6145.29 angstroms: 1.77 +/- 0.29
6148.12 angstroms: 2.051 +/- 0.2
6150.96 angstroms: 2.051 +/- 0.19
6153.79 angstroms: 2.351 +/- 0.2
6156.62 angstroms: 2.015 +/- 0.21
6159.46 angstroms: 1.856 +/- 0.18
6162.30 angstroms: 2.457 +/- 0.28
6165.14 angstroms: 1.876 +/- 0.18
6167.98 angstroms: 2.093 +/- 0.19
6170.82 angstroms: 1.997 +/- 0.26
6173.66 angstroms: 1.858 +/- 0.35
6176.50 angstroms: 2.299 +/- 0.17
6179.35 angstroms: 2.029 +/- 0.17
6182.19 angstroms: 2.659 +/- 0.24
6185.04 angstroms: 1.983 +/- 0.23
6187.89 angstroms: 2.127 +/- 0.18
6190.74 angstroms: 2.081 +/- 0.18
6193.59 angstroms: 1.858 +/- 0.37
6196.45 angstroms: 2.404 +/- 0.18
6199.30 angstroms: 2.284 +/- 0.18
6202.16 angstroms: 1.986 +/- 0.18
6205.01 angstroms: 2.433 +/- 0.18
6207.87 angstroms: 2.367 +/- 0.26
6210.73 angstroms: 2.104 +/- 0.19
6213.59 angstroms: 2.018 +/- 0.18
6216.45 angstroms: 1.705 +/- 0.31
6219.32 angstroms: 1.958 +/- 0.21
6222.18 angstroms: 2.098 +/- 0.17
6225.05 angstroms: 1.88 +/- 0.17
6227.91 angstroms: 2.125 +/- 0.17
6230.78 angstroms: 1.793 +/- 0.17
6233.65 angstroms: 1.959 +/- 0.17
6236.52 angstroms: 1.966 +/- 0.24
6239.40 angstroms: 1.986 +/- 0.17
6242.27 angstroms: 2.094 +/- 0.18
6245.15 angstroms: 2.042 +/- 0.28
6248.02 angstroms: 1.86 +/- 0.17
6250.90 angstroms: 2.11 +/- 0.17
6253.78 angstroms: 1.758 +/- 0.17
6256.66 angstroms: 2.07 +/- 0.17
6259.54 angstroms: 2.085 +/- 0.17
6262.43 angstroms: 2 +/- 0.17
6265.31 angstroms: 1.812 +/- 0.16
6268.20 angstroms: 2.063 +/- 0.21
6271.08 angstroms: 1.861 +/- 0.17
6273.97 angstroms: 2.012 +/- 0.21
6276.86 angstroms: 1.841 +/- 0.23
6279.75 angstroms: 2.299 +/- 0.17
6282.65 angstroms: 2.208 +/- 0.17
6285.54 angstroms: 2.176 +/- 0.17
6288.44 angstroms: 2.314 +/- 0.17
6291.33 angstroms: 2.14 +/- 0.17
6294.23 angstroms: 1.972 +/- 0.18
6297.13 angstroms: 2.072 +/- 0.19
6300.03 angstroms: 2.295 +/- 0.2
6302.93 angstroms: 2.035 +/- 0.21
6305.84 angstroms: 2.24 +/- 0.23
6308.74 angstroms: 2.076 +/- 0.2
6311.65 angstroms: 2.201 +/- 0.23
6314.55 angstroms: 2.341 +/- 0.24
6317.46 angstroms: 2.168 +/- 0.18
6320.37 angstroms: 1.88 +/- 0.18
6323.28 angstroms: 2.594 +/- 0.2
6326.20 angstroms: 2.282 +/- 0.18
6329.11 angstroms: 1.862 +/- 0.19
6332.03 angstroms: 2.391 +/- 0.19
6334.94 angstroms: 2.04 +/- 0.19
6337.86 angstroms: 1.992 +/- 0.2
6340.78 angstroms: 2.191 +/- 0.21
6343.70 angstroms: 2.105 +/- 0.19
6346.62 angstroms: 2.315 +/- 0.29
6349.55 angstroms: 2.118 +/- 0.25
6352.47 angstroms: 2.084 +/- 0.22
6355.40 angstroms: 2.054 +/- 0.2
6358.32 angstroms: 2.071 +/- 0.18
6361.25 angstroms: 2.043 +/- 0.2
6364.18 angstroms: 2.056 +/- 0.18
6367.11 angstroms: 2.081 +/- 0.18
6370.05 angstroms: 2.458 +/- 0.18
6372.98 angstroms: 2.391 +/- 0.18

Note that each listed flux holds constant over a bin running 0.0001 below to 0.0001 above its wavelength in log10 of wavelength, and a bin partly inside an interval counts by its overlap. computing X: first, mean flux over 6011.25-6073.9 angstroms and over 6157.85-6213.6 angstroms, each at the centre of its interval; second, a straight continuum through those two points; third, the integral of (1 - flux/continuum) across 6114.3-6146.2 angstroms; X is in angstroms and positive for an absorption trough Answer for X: 2.3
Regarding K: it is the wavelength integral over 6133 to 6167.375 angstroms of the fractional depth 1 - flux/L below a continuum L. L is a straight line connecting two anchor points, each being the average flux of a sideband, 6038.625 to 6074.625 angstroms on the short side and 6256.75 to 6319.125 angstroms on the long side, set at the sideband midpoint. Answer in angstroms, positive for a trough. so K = 3.16 angstroms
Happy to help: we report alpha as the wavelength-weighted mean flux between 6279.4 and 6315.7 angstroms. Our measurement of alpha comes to 2.18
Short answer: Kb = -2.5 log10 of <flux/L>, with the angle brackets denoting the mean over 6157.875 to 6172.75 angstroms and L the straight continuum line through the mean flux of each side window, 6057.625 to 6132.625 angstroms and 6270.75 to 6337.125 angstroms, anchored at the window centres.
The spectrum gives 0.08 mag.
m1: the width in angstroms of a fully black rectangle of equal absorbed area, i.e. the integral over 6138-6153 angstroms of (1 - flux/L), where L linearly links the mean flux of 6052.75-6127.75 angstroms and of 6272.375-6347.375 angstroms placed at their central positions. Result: 2.0 angstroms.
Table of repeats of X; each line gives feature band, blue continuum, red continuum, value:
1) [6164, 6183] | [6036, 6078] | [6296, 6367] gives 1.1 angstroms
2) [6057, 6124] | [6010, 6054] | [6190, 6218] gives -0.8 angstroms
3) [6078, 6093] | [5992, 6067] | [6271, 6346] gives 0.5 angstroms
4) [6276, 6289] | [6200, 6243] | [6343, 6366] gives -0.7 angstroms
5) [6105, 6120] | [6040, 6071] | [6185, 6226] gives 0.0 angstroms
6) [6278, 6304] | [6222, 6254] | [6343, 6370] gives -1.6 angstroms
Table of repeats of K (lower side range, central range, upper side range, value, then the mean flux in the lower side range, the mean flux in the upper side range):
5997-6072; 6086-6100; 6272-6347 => 0.10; 2.26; 2.15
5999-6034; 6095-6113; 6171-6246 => -1.28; 2.22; 2.08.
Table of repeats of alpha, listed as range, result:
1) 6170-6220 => 2.12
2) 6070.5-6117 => 2.25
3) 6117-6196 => 2.07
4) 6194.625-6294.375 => 2.05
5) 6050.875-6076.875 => 2.33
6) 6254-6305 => 2.07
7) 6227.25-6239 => 1.95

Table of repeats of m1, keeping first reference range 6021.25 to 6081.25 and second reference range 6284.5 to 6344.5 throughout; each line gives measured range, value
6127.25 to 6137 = 0.5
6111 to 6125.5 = 1.2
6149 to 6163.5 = 0.7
